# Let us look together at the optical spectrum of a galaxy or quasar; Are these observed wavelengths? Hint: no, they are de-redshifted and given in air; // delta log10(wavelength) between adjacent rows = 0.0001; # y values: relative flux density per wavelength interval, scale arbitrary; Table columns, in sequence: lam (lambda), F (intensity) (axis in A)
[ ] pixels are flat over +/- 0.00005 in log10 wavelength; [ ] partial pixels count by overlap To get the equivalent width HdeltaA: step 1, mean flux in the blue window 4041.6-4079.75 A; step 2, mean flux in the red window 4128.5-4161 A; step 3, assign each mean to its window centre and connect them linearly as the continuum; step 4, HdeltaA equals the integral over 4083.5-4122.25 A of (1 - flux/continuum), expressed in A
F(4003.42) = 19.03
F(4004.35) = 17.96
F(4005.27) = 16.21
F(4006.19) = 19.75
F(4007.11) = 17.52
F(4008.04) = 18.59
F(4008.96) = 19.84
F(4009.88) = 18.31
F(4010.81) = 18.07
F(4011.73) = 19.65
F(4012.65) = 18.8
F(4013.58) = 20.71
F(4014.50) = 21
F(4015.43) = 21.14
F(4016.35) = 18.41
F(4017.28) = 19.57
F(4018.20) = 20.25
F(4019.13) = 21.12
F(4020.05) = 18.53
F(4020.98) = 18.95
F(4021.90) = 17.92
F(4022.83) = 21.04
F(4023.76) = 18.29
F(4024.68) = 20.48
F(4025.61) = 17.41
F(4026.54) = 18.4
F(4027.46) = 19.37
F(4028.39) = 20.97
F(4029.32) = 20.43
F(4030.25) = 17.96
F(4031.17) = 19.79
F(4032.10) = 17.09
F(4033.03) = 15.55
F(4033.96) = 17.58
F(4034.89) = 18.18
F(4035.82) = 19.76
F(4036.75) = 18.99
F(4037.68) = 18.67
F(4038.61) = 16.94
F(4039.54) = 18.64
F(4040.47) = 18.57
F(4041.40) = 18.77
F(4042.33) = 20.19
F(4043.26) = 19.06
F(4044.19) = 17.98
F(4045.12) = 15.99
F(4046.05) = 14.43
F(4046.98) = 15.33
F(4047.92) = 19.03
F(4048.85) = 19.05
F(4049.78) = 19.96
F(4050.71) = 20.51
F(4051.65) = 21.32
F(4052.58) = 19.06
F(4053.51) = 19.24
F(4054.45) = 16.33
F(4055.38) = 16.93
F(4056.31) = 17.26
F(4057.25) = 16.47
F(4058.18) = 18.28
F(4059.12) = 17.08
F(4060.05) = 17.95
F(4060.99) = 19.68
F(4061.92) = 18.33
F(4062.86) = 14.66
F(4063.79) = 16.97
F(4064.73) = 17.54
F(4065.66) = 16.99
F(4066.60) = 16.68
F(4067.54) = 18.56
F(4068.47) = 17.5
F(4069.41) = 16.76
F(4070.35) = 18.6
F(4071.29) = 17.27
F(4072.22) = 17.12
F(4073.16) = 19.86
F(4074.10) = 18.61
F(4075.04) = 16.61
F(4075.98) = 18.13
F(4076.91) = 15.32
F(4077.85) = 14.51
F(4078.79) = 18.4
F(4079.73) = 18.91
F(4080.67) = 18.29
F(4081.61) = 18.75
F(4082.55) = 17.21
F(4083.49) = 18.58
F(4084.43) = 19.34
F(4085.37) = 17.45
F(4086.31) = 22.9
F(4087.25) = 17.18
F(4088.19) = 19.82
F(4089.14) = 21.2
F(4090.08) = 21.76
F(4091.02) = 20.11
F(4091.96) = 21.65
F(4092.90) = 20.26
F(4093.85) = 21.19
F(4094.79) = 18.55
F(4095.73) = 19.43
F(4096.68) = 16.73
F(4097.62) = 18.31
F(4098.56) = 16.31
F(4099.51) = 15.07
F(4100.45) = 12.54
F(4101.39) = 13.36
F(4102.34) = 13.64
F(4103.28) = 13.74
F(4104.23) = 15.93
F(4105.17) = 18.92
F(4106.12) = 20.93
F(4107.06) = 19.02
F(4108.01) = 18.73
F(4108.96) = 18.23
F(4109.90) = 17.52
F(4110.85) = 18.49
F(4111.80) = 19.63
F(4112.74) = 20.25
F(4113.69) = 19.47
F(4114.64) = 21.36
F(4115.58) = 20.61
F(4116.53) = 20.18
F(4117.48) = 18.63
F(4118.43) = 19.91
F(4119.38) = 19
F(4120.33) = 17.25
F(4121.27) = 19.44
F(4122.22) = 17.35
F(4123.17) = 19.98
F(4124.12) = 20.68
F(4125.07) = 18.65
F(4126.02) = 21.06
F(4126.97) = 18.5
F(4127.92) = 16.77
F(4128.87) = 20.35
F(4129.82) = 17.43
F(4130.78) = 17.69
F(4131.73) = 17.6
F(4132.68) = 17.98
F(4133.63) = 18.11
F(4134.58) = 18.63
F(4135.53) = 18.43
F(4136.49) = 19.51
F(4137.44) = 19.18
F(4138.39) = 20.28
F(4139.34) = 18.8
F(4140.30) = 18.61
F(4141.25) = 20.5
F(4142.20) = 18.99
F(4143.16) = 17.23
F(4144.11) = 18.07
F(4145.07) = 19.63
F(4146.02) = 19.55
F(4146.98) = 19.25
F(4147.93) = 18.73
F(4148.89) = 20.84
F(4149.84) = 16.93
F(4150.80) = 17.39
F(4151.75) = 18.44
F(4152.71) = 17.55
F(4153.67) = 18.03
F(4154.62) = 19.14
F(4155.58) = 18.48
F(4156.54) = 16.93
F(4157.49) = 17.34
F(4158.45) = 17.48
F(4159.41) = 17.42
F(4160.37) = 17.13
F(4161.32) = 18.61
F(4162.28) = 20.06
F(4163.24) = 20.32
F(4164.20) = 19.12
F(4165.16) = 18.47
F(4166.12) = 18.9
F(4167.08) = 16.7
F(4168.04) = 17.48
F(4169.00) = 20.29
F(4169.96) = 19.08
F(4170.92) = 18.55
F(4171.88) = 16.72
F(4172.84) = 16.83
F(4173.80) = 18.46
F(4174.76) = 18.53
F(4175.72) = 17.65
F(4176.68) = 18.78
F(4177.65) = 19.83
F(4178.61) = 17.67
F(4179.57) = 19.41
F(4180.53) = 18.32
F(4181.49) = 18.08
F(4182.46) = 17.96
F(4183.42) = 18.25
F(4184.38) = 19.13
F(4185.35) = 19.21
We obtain -1.0 A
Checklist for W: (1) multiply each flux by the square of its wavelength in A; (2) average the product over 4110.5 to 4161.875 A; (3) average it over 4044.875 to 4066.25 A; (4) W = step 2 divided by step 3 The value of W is 1.1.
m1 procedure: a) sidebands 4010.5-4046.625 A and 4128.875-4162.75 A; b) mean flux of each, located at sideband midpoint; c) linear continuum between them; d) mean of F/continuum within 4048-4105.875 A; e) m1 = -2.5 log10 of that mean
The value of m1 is 0.04 mag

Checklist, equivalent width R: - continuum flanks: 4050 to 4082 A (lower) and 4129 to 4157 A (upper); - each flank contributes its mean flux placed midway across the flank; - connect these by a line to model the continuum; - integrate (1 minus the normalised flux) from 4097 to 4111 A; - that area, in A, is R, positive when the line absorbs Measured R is 1.2 A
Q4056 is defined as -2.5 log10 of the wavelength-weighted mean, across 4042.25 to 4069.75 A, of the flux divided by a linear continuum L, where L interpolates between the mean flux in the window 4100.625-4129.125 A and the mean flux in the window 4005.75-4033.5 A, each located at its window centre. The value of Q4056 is 0.065 mag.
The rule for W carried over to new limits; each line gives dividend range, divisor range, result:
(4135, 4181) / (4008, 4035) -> 1.04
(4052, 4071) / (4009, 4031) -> 0.92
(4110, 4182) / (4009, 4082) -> 1.07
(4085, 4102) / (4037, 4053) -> 1.03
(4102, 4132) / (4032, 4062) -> 1.07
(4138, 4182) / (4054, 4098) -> 1.06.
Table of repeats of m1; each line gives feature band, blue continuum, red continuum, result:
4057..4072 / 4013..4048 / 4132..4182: 0.07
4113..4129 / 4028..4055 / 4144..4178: -0.05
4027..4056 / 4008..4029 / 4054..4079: 0.00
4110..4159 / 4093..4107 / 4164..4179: -0.07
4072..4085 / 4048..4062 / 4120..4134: 0.04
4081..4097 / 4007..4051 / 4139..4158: -0.05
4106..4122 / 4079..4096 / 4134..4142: 0.01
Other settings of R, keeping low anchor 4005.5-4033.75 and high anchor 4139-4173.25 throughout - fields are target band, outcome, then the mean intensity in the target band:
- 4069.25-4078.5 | 0.8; 17.3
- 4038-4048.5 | 0.7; 17.8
